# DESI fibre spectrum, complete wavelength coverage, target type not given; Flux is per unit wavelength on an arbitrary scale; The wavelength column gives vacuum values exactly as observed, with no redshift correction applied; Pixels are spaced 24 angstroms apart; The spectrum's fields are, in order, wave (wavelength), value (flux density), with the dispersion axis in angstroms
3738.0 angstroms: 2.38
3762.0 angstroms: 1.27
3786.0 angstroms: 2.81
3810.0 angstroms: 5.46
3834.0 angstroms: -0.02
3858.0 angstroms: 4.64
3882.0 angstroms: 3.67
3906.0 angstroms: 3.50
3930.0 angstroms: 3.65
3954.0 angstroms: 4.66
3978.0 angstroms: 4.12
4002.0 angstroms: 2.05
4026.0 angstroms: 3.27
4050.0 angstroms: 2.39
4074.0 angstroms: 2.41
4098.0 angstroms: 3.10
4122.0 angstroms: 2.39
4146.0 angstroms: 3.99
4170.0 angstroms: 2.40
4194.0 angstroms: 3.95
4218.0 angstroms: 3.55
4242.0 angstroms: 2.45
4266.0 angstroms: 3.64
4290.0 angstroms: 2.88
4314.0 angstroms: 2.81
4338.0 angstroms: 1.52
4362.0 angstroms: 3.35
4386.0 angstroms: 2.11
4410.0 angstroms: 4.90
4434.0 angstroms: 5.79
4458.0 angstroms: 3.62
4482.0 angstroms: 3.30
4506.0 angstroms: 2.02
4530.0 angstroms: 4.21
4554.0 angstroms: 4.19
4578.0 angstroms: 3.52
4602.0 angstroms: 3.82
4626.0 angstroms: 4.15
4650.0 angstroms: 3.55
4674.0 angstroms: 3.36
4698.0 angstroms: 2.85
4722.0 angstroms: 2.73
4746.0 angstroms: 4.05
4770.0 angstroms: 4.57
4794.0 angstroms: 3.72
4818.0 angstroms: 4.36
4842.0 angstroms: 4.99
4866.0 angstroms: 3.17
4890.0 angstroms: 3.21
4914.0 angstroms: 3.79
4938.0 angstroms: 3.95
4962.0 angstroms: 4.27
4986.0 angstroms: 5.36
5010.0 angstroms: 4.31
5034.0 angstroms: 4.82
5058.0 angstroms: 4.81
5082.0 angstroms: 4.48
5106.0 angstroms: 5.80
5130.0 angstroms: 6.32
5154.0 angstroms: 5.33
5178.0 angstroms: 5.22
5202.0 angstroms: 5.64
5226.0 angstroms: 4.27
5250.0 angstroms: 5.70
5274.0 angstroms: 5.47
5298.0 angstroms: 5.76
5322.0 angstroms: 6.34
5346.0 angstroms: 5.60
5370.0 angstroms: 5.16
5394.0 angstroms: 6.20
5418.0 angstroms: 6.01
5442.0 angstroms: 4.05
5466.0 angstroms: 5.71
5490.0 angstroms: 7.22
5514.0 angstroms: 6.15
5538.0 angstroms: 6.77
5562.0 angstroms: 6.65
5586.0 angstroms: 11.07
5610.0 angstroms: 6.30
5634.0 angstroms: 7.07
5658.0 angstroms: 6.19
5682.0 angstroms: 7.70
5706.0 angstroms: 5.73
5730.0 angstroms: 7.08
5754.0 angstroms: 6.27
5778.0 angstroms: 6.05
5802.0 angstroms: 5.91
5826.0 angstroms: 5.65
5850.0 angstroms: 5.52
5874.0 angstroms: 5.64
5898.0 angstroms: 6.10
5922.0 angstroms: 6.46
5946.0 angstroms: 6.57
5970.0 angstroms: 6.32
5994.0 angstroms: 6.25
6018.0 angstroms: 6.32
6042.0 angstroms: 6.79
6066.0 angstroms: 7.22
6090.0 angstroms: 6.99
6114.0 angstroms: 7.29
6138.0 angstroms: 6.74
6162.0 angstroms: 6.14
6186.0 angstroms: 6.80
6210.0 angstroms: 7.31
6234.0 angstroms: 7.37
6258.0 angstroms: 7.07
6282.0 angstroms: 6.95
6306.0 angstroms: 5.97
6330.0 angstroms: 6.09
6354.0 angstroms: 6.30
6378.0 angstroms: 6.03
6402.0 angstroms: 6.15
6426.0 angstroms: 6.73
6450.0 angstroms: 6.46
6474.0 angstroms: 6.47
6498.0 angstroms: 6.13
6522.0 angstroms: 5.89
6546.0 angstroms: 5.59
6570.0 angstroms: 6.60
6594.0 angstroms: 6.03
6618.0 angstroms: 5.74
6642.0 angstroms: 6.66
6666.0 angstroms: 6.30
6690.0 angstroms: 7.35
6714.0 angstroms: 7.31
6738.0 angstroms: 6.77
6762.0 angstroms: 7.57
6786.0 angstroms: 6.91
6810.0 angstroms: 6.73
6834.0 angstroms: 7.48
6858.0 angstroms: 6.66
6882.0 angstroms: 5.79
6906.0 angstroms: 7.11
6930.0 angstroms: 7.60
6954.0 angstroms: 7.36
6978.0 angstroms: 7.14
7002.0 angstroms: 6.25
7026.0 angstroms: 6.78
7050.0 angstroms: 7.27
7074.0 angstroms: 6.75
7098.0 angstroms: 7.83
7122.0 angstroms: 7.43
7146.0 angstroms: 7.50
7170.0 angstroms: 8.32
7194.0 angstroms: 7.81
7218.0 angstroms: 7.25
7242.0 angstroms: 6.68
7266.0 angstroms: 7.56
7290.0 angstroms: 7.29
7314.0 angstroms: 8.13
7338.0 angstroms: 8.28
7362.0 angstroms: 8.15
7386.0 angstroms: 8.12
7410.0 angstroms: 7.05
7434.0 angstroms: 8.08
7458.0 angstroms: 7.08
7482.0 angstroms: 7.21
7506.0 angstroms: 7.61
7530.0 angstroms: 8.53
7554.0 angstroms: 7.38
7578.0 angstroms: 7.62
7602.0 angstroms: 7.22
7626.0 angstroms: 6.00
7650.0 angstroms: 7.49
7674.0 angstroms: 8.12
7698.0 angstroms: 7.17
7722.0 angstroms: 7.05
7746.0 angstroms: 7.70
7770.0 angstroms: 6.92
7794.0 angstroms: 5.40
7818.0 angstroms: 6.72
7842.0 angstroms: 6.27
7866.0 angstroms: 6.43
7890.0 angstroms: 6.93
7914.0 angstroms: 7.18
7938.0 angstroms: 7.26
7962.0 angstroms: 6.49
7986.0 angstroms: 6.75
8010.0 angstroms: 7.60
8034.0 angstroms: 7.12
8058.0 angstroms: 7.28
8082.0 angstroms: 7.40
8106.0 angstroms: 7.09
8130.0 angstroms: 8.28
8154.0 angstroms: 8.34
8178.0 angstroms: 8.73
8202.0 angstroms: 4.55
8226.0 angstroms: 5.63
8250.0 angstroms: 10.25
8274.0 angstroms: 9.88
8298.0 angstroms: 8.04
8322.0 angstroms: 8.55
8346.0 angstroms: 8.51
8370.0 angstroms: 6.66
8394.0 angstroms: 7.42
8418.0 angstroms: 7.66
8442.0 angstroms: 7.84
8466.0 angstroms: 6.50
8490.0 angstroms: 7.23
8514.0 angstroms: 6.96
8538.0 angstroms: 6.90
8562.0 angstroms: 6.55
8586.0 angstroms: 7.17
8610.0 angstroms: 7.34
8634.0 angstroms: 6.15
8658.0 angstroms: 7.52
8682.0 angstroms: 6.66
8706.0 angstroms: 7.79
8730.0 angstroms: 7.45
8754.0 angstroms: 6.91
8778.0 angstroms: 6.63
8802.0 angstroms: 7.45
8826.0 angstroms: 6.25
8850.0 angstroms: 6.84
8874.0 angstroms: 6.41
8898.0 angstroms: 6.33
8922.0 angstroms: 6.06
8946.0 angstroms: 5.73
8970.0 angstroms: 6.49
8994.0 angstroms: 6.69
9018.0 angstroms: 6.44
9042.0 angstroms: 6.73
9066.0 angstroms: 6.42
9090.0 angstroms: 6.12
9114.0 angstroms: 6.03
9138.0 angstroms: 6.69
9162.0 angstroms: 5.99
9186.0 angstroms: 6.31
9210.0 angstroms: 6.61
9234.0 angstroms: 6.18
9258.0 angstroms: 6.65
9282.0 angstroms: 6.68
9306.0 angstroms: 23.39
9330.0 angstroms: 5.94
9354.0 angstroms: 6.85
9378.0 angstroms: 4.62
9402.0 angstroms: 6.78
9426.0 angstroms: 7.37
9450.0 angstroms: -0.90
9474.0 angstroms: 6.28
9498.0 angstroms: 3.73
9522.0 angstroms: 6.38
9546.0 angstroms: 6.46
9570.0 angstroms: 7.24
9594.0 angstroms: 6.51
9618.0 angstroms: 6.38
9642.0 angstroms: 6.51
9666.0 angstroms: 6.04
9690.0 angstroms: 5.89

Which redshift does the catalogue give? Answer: 0.250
